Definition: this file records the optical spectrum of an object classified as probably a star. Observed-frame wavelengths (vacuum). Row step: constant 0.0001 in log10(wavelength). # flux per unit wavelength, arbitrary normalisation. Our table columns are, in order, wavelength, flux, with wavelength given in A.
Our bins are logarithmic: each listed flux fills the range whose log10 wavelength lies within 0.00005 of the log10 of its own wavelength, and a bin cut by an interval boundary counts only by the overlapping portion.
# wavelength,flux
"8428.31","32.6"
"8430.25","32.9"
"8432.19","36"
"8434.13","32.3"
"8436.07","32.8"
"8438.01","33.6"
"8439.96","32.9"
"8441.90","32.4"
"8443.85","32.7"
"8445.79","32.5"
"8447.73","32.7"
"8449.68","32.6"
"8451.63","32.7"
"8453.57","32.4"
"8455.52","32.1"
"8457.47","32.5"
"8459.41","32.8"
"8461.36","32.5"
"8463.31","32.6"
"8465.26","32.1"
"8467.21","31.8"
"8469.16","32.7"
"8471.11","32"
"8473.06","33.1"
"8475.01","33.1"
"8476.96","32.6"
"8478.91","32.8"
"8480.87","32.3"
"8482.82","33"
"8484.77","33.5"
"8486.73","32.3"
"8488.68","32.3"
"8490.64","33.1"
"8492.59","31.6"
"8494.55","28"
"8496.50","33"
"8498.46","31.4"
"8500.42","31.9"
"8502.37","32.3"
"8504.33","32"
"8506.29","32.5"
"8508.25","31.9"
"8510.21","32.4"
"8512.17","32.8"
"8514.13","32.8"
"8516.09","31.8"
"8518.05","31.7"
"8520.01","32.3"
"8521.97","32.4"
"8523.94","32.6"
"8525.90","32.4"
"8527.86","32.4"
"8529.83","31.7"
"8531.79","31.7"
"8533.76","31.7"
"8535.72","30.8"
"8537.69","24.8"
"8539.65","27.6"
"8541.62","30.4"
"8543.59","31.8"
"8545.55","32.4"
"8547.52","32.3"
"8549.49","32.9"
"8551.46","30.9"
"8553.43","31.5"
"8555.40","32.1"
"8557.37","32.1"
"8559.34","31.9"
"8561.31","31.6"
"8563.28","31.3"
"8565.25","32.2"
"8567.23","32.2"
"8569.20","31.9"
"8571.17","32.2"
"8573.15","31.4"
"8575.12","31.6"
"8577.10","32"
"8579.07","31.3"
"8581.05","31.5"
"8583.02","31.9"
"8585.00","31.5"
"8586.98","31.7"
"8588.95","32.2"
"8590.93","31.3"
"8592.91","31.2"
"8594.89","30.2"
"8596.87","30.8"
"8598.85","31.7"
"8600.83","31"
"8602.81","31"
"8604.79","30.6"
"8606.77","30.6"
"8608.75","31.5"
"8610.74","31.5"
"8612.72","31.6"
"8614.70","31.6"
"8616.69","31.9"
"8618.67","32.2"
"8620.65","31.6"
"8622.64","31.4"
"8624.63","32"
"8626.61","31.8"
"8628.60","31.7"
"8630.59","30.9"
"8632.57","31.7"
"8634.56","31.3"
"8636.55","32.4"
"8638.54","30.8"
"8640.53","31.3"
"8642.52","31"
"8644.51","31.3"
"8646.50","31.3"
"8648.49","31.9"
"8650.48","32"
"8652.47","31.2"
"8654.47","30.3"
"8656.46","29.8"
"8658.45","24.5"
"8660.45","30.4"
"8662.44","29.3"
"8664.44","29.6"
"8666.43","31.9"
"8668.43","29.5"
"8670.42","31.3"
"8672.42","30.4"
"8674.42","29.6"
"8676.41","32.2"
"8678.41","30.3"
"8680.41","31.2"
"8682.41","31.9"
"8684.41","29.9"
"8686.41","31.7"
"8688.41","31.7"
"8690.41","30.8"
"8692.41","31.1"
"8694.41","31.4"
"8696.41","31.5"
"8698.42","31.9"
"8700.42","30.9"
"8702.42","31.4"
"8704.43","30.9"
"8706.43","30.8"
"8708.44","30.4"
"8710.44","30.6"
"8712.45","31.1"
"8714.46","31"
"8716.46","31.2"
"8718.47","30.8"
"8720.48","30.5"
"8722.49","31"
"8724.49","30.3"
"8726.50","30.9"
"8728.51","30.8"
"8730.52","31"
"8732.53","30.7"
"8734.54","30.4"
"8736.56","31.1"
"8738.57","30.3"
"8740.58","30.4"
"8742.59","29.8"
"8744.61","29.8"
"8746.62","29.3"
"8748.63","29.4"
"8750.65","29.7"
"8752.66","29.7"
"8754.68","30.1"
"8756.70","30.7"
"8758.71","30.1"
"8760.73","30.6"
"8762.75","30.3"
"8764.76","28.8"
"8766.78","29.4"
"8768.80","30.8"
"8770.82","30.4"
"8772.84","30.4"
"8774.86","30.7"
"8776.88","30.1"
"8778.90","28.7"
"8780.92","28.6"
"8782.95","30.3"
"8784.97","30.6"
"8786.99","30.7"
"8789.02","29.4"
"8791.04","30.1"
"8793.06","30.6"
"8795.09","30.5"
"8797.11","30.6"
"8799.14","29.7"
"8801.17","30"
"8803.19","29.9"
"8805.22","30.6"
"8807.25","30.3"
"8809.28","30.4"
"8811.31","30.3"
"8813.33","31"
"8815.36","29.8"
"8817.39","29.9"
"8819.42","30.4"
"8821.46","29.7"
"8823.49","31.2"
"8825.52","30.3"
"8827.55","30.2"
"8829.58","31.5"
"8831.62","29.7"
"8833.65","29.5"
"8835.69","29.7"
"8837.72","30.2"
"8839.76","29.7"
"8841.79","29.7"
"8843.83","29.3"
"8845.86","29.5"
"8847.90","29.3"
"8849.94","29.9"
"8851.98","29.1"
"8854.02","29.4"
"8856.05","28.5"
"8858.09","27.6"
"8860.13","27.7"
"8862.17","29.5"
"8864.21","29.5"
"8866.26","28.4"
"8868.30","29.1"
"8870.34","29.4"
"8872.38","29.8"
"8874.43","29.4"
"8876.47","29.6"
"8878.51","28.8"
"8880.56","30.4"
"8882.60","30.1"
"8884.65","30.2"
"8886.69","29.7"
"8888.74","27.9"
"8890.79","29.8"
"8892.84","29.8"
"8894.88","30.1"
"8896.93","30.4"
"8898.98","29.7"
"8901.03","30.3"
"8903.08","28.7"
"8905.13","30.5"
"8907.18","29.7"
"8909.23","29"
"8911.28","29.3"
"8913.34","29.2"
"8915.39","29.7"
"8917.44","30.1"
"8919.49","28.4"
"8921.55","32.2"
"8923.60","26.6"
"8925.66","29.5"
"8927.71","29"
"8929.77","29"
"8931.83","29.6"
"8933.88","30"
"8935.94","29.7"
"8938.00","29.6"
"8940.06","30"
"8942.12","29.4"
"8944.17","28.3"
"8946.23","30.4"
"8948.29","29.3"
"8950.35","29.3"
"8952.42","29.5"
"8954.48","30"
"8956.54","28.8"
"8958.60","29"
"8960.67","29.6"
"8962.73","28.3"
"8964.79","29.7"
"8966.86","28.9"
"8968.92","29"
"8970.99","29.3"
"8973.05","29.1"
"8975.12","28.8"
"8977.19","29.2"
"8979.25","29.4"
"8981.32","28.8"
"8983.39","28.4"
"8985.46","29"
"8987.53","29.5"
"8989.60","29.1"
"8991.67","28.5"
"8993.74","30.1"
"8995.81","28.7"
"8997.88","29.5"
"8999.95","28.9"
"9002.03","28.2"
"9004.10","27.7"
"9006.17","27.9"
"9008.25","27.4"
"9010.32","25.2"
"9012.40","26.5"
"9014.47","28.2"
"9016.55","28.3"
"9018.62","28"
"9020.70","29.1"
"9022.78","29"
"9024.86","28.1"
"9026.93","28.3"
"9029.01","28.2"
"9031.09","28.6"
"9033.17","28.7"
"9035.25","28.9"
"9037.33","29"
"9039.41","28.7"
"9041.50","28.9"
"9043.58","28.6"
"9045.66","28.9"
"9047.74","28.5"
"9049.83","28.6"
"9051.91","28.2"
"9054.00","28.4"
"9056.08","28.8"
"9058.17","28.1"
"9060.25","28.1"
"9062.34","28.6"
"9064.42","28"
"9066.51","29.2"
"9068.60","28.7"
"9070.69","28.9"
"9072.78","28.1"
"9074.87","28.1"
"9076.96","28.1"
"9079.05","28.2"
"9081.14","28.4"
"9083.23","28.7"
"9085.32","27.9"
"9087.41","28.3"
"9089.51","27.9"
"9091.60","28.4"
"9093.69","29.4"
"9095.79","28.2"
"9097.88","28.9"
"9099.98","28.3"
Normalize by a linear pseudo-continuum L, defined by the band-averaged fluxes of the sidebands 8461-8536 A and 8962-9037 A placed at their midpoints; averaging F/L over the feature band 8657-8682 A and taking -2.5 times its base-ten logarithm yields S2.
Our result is 0.03 mag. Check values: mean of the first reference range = 32.2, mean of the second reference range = 28.6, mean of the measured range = 30.1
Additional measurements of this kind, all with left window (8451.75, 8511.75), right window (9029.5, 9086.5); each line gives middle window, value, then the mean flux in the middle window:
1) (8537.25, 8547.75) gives 0.07 mag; 30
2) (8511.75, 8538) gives 0.01 mag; 31.7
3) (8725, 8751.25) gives 0.01 mag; 30.3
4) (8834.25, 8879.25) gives 0.02 mag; 29.2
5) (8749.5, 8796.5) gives 0.01 mag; 30.1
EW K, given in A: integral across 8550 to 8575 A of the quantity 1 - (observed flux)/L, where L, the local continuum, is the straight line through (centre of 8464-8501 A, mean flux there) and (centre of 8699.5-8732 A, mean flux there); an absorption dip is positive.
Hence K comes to 0.0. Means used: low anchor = 32.2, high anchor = 30.9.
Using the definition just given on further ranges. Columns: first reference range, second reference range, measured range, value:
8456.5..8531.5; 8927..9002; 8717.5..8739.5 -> 0.0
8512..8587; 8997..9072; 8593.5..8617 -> 0.0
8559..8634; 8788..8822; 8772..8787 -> 0.2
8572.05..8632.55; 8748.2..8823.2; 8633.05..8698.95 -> 0.4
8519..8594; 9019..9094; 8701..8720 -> -0.2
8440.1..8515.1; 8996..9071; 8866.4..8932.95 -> -0.4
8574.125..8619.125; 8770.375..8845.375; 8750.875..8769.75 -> 0.2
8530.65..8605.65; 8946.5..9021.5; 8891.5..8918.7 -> -0.5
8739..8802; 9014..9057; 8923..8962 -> -0.3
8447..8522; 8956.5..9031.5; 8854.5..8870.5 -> 0.5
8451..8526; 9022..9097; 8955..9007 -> 0.1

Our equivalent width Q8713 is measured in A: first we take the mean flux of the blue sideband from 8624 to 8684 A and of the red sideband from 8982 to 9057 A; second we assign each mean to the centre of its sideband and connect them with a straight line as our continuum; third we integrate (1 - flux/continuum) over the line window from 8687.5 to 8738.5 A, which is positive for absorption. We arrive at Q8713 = -0.9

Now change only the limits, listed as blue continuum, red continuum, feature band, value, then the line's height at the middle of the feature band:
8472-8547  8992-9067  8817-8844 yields -0.4 A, 29.7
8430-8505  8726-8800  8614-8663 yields 0.2 A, 31.1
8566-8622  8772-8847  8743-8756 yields 0.3 A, 30.5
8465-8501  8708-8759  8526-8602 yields 0.7 A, 31.7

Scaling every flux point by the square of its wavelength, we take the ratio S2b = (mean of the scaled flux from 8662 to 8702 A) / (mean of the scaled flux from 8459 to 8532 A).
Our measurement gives 1.0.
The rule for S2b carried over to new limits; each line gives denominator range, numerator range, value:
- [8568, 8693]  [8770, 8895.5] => 1.00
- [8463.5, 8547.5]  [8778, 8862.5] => 1.01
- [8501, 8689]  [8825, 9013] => 1.01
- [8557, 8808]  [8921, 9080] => 1.00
